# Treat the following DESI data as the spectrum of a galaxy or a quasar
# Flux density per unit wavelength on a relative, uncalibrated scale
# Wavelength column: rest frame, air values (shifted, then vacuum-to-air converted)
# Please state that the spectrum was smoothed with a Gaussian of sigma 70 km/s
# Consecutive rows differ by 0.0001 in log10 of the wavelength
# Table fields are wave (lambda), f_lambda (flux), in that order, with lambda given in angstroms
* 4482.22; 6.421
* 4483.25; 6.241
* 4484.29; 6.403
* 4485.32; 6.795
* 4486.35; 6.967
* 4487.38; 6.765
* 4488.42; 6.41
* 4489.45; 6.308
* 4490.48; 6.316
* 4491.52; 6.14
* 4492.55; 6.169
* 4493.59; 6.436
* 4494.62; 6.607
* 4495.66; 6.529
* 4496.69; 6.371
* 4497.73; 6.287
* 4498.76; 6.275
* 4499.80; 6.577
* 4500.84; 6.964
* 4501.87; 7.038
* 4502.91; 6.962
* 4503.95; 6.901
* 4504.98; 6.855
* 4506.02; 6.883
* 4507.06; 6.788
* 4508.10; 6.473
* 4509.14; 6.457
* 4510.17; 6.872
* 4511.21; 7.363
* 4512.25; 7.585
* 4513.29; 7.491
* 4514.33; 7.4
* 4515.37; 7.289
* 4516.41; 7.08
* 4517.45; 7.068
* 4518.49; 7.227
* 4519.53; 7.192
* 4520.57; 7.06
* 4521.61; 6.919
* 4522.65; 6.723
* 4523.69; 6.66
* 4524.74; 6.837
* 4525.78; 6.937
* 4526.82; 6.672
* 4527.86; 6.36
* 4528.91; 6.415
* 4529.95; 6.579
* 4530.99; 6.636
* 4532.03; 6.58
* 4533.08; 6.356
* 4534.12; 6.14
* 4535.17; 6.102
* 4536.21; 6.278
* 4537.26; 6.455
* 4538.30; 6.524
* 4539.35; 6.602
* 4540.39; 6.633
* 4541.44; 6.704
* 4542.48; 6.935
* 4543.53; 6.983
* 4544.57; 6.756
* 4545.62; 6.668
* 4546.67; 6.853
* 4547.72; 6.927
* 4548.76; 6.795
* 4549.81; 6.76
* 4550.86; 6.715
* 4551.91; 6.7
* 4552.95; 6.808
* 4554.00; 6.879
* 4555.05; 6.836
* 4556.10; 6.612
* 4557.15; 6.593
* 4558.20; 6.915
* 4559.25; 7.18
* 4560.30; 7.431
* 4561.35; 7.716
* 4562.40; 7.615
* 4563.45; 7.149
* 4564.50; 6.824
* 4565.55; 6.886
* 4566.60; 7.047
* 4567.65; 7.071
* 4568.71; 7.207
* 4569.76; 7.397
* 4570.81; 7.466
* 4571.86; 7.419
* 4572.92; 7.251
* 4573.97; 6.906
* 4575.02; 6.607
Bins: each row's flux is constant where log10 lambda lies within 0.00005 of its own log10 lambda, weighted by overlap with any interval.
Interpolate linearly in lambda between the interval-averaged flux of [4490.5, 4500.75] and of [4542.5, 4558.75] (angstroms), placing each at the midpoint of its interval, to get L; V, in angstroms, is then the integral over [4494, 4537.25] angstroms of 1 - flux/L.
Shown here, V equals -1.6 angstroms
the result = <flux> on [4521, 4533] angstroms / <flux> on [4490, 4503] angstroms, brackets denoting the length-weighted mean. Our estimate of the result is 1.0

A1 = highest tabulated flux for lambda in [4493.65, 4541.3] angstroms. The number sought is 7.585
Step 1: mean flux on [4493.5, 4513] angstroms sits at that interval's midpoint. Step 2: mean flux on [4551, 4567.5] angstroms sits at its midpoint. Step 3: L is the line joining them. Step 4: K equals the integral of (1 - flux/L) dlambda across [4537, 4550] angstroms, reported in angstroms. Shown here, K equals 0.4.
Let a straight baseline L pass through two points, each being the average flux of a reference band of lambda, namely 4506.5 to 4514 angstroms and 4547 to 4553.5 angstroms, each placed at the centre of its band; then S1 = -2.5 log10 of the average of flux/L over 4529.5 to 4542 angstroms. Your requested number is 0.065 mag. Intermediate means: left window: 7.01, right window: 6.79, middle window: 6.47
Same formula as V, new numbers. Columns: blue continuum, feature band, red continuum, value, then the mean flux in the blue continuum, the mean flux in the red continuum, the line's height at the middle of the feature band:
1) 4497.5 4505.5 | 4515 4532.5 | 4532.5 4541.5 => -0.8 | 6.75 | 6.4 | 6.53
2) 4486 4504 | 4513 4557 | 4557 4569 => 0.9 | 6.54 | 7.15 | 6.9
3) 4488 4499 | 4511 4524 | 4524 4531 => -1.2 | 6.36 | 6.63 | 6.55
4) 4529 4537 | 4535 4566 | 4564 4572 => -0.3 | 6.39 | 7.16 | 6.77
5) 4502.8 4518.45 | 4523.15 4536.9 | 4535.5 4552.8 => 0.7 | 7.04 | 6.7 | 6.85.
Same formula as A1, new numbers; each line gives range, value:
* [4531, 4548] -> 6.983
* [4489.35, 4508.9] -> 7.038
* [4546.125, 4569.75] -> 7.716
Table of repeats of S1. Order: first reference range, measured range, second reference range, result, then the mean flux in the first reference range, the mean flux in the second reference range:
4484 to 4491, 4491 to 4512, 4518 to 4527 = 0.01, 6.58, 6.92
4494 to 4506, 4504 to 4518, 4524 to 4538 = -0.07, 6.68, 6.49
